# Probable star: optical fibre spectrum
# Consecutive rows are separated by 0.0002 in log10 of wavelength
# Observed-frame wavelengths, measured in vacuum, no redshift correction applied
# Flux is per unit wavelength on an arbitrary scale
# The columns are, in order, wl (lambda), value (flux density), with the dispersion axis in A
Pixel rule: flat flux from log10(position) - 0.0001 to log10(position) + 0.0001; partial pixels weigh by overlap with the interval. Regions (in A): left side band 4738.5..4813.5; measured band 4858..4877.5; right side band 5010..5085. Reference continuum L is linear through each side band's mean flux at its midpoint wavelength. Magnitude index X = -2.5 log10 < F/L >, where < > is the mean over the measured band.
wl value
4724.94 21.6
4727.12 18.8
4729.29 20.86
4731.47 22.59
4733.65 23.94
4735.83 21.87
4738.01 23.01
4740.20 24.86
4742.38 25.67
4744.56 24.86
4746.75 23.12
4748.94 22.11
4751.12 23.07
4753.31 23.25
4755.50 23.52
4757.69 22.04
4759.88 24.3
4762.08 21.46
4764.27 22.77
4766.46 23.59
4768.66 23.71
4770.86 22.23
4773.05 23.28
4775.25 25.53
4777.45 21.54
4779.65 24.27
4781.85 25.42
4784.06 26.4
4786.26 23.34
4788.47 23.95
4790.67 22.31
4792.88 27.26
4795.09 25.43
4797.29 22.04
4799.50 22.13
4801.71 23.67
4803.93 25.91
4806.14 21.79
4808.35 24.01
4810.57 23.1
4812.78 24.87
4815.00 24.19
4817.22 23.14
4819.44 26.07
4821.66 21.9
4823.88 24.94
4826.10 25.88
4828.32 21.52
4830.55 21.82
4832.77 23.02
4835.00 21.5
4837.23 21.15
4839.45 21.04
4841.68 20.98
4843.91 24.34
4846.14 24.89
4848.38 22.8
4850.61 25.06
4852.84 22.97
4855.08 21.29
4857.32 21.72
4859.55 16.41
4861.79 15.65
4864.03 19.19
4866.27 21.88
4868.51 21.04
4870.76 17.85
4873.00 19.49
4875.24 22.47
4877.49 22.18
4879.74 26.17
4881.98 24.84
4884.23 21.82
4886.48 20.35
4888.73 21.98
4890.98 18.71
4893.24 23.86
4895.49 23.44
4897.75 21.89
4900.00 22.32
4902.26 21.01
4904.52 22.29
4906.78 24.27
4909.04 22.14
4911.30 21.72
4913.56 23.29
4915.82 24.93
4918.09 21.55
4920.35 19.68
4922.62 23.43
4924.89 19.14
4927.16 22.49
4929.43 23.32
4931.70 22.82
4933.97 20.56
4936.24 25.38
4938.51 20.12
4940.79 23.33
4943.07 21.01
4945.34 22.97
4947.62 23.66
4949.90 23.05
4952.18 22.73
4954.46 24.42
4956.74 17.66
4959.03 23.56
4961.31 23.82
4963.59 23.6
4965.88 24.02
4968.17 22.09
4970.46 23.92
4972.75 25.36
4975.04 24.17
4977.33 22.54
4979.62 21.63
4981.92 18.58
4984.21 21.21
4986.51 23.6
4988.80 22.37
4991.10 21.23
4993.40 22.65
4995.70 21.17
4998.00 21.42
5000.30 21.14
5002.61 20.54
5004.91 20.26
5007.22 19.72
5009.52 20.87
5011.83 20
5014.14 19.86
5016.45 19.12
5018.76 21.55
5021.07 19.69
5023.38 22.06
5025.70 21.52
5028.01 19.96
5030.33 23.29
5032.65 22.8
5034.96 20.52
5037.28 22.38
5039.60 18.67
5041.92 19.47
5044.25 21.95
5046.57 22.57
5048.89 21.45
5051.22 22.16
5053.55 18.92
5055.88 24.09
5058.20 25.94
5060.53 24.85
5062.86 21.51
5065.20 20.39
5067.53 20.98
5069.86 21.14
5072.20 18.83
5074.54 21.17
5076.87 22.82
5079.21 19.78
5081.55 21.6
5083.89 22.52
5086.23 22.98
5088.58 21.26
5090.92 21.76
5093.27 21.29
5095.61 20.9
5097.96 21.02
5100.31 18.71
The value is 0.18 mag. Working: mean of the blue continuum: 23.7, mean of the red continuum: 21.4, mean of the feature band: 19.5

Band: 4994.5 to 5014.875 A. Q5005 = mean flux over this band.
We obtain 20.6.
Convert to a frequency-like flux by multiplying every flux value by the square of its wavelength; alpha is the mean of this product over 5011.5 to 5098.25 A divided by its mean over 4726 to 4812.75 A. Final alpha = 1.0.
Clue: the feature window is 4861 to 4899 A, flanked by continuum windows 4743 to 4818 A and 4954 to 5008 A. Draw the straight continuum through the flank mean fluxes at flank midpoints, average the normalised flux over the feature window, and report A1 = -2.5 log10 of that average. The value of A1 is 0.07 mag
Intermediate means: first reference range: 23.7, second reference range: 22.1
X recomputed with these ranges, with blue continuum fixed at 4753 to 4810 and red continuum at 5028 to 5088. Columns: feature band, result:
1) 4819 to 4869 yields 0.058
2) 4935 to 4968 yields -0.017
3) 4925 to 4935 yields 0.029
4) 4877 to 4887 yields -0.017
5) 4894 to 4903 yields 0.026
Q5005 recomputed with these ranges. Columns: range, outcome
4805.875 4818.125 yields 23.6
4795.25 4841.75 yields 23.2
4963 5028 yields 21.6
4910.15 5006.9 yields 22.3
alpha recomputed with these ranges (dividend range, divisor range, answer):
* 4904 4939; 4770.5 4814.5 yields 0.98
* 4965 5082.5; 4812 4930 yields 1.03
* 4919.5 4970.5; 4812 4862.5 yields 1.04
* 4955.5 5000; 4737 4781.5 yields 1.04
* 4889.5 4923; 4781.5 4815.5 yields 0.97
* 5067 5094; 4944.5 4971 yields 0.98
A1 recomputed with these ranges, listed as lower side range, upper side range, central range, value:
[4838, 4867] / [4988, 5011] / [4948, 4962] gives -0.068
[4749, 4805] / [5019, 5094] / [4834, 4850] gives 0.033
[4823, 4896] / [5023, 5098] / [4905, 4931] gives -0.028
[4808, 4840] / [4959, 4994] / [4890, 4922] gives 0.034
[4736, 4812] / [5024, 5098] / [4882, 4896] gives 0.047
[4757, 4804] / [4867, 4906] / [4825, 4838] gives 0.016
